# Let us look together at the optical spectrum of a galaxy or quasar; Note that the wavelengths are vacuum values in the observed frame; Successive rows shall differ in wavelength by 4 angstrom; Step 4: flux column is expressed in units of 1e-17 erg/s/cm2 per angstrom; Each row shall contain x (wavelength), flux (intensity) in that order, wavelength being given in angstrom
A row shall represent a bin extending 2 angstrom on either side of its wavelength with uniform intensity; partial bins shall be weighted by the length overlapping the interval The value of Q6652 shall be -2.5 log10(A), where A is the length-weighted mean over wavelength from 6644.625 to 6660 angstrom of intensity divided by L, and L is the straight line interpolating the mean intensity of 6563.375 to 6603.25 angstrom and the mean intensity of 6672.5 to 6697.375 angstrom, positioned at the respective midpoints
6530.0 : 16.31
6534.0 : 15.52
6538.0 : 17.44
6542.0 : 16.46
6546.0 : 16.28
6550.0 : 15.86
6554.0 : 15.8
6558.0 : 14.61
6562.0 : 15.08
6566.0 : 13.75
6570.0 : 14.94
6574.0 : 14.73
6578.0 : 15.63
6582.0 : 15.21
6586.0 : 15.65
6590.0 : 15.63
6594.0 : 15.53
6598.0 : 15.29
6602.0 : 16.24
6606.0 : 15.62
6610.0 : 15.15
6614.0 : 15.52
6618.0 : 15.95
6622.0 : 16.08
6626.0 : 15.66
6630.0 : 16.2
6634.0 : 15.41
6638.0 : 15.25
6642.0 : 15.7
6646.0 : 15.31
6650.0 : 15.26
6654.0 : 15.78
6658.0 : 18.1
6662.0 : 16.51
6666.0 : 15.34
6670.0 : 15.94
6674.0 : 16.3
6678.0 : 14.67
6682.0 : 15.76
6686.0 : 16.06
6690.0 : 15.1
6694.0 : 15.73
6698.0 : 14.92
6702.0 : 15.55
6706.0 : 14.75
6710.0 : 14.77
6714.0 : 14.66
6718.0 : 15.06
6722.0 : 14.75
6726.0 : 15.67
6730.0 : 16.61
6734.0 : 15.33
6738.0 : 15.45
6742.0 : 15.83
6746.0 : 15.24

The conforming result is -0.048 mag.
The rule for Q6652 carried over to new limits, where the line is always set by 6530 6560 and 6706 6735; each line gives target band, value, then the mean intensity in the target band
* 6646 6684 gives -0.031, 15.9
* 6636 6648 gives 0.011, 15.4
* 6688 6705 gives 0.003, 15.3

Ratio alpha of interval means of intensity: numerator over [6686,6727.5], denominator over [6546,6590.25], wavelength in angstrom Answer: 1.00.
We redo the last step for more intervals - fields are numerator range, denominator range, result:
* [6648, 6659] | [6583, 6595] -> 1.04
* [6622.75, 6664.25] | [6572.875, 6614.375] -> 1.03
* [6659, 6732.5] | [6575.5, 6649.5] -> 0.99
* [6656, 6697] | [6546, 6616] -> 1.04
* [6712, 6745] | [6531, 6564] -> 0.97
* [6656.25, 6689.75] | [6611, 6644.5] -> 1.02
